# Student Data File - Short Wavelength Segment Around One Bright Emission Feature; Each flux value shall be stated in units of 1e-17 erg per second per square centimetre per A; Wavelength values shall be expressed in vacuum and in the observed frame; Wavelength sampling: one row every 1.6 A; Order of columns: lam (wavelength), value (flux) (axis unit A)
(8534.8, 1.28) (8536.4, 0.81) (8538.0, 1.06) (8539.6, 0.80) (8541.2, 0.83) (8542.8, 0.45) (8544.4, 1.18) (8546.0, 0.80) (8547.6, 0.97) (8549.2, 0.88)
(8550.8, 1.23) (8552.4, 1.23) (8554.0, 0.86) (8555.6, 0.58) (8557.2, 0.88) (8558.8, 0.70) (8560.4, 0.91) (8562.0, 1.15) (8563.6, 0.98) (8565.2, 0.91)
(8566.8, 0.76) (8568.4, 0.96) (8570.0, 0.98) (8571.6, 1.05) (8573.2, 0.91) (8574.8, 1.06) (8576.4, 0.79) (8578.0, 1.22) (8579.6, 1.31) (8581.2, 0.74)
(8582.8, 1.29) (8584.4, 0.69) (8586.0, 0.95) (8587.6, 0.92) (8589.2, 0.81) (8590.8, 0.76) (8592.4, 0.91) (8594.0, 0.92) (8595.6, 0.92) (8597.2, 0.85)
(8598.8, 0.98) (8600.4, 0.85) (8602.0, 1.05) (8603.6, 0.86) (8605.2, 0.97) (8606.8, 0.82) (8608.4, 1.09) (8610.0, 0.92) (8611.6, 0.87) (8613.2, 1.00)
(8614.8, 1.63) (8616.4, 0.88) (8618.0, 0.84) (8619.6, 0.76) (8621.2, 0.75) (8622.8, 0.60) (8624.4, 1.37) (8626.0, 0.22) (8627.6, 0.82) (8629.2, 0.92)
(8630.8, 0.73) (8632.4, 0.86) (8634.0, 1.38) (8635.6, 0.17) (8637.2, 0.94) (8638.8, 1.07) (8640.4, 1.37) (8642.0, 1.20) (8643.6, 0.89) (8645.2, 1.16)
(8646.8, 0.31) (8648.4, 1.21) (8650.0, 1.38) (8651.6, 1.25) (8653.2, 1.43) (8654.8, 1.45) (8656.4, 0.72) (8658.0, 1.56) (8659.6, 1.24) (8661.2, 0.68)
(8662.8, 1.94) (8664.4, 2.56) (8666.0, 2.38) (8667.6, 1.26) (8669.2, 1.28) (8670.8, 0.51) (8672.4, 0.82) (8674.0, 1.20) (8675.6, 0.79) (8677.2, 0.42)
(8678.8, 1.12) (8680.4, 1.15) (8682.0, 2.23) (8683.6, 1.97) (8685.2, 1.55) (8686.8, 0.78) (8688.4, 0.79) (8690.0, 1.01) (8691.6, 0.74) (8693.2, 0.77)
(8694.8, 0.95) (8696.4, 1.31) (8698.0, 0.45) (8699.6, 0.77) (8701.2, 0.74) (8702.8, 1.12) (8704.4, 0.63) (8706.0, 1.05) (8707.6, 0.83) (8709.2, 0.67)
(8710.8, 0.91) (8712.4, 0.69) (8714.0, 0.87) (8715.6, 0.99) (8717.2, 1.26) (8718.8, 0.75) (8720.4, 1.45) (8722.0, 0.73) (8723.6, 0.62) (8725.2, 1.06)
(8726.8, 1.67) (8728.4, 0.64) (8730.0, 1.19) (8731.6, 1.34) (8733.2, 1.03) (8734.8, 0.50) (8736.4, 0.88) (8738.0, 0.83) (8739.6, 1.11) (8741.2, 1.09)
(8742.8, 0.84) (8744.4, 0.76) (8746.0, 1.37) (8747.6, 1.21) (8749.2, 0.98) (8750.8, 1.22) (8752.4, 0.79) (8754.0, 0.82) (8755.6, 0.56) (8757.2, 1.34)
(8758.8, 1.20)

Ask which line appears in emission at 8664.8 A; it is [S II]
